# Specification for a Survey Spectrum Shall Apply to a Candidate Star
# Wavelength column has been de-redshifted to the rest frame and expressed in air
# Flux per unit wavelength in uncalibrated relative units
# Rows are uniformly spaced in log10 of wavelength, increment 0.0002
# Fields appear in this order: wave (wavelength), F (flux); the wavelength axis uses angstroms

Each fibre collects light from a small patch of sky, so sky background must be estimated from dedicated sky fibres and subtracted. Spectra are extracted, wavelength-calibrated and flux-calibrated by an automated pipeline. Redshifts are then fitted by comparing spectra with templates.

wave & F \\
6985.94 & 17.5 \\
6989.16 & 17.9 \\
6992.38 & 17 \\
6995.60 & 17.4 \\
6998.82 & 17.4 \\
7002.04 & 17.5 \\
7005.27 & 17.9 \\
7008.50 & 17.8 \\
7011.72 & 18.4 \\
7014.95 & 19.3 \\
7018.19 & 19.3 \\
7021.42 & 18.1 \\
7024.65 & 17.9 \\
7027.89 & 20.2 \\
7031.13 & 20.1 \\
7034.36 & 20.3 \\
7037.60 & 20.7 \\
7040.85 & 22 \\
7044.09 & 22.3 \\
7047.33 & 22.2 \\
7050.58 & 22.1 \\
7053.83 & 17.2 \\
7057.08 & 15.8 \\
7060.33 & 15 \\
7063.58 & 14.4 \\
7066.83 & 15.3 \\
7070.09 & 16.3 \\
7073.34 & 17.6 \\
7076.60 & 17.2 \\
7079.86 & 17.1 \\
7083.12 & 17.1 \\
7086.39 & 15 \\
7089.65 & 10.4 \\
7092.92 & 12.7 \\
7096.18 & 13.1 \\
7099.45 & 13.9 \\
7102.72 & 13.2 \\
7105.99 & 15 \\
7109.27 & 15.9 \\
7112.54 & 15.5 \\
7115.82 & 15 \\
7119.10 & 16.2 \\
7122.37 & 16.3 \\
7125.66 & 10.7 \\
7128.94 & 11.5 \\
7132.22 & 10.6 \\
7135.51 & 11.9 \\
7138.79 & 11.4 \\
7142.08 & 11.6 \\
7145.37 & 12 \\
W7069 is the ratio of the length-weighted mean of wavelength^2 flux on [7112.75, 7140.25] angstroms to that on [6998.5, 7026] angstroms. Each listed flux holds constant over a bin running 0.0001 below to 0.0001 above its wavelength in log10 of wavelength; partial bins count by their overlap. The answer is 0.7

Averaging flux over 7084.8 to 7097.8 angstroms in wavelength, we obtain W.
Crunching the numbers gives 12.8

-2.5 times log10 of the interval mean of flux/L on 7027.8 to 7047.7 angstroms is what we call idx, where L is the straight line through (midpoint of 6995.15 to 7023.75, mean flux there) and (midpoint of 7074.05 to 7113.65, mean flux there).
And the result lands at -0.24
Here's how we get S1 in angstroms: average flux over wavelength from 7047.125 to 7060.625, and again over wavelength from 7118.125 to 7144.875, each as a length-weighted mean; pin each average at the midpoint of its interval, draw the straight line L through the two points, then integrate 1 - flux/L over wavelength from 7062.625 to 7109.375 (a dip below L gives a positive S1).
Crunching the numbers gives 2.9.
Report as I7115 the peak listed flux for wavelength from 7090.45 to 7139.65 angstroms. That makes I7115 16.3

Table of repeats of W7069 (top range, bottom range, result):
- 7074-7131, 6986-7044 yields 0.79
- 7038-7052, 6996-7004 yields 1.28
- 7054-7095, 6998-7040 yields 0.82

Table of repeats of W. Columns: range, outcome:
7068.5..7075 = 17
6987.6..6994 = 17.4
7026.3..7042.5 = 20.7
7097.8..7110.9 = 14.5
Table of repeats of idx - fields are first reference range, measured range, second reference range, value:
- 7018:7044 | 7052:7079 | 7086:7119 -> 0.06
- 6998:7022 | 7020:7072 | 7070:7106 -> -0.13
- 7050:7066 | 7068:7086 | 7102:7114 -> -0.06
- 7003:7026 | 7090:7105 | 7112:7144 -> 0.11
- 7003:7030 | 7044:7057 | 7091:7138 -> -0.19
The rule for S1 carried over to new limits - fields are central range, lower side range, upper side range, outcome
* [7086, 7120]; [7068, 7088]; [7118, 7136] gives 1.2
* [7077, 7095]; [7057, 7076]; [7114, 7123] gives 1.4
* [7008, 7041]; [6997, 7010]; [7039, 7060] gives -1.2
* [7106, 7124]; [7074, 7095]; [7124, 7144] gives -4.3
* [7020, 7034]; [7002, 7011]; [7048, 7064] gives -1.2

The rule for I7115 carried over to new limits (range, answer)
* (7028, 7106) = 22.3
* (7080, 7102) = 17.1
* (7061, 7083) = 17.6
